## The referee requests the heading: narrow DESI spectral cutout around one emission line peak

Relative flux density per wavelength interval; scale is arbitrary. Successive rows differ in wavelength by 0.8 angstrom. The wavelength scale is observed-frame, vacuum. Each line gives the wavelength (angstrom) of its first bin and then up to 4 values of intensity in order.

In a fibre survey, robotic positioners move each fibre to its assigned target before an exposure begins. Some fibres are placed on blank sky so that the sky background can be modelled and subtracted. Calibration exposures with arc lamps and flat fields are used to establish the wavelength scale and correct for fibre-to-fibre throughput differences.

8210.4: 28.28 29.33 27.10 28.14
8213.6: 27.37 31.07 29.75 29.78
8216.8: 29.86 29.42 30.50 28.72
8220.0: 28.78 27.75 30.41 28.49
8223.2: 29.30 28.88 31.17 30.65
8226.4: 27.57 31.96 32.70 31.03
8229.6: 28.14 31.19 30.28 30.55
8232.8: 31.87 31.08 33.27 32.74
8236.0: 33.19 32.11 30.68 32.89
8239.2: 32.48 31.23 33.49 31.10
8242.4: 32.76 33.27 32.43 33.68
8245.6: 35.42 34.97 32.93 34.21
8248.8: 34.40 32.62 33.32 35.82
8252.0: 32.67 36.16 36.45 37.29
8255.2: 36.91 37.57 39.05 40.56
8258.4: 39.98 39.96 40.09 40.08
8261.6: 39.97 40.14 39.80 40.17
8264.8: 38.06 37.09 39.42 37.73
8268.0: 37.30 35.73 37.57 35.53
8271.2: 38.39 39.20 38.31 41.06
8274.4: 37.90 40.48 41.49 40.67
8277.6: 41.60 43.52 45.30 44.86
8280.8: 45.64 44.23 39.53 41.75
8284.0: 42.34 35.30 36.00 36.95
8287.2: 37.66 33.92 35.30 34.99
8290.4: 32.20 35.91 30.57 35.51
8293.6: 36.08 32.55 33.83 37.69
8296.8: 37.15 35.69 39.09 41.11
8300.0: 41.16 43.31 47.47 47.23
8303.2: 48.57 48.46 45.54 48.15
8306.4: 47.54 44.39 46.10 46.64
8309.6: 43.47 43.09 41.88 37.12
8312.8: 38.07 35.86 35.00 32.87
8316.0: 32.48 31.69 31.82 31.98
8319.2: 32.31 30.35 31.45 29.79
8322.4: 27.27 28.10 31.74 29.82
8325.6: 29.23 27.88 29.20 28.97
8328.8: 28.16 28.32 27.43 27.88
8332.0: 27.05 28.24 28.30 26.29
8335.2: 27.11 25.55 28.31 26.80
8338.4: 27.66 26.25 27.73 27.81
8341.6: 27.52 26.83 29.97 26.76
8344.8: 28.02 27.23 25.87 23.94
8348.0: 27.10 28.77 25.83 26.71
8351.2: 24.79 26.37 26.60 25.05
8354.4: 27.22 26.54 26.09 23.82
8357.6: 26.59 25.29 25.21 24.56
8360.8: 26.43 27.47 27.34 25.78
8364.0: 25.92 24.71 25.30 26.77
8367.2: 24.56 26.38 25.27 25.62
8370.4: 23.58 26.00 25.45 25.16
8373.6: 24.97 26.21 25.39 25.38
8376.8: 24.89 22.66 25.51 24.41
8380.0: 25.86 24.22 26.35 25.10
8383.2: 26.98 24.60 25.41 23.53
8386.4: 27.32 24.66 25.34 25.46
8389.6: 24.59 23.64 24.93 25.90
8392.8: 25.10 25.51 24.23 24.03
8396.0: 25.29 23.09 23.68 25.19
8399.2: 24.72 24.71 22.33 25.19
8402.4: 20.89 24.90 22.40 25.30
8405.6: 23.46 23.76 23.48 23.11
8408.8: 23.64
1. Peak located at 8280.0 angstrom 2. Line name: H-alpha 6563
